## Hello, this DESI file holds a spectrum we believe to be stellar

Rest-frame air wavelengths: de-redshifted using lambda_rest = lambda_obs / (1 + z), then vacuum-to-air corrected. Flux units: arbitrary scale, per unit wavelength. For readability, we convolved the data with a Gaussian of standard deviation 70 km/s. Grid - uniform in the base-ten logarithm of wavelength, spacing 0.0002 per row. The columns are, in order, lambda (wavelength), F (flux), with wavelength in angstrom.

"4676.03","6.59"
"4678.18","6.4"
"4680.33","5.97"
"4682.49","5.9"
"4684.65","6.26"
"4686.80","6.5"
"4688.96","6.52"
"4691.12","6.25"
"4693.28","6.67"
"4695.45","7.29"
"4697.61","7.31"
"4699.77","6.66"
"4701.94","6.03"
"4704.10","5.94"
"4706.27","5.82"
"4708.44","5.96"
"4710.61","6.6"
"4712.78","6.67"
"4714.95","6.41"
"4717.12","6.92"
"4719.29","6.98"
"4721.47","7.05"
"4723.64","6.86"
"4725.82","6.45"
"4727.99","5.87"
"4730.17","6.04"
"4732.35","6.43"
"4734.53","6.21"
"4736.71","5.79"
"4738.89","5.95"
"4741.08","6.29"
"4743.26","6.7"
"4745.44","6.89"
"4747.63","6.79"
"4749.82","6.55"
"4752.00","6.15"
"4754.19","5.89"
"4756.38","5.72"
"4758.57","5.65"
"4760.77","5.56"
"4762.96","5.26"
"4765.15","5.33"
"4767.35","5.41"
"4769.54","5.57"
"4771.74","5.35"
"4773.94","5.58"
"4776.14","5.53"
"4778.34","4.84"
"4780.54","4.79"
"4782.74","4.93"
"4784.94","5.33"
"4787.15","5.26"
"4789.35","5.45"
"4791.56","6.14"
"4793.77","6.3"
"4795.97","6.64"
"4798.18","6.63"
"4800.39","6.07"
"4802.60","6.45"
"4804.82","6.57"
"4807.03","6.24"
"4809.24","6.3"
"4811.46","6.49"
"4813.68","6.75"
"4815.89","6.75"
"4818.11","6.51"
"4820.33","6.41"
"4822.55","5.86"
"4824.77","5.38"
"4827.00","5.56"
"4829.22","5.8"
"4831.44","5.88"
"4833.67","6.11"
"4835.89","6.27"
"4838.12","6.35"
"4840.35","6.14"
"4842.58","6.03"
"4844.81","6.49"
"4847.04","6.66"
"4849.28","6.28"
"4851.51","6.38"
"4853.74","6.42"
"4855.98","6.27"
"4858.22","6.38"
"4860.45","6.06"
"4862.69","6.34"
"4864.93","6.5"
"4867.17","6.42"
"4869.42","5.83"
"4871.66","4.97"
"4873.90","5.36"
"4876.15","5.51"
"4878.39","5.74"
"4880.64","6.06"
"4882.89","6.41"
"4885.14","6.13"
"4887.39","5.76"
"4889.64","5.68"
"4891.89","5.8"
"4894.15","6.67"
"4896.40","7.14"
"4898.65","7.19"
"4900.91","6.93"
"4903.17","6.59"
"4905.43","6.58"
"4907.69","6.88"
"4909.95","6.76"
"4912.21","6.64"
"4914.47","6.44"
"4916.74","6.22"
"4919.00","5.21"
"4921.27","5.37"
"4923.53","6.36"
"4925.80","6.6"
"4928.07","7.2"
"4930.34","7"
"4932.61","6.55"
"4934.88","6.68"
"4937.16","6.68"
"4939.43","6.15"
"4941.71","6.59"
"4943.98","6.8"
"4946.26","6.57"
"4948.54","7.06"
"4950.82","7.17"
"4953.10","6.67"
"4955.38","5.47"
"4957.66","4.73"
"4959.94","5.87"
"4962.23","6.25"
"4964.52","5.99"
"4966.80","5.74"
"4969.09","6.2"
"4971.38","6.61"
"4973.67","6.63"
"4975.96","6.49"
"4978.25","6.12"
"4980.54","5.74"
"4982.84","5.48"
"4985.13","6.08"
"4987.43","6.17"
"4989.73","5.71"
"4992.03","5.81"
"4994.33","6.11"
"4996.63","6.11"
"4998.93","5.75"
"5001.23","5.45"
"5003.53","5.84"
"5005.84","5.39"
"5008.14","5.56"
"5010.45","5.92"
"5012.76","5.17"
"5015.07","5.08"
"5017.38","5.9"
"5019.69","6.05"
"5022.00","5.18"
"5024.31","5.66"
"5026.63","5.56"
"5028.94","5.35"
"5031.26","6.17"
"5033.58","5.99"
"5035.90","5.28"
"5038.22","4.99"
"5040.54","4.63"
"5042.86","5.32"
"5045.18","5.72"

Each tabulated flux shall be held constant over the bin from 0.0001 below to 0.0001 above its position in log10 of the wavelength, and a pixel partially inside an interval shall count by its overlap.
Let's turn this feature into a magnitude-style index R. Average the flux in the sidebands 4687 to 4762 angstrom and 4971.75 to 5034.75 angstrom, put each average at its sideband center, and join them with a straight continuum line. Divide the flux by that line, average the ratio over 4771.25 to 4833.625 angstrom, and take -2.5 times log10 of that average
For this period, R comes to 0.05 mag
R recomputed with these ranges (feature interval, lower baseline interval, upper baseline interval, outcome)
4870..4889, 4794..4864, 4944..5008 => 0.08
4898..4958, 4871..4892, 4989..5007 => -0.13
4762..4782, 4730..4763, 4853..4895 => 0.16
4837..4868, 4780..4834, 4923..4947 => -0.01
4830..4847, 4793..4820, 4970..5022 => 0.03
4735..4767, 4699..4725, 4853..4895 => 0.06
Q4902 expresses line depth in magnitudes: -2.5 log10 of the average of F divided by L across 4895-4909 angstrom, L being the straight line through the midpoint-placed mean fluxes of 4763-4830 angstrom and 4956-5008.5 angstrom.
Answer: -0.17 mag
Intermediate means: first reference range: 5.87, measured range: 6.88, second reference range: 5.91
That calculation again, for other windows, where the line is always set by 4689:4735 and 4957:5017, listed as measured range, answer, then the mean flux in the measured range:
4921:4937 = -0.11 mag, 6.61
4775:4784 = 0.25 mag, 5.03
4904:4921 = -0.05 mag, 6.34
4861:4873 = 0.02 mag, 6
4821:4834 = 0.08 mag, 5.77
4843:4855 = -0.04 mag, 6.42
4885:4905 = -0.07 mag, 6.45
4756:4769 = 0.17 mag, 5.48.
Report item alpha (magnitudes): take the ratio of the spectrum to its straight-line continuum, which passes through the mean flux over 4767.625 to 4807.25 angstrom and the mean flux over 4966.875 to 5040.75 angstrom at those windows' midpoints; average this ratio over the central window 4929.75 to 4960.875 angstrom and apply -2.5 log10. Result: -0.12 mag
